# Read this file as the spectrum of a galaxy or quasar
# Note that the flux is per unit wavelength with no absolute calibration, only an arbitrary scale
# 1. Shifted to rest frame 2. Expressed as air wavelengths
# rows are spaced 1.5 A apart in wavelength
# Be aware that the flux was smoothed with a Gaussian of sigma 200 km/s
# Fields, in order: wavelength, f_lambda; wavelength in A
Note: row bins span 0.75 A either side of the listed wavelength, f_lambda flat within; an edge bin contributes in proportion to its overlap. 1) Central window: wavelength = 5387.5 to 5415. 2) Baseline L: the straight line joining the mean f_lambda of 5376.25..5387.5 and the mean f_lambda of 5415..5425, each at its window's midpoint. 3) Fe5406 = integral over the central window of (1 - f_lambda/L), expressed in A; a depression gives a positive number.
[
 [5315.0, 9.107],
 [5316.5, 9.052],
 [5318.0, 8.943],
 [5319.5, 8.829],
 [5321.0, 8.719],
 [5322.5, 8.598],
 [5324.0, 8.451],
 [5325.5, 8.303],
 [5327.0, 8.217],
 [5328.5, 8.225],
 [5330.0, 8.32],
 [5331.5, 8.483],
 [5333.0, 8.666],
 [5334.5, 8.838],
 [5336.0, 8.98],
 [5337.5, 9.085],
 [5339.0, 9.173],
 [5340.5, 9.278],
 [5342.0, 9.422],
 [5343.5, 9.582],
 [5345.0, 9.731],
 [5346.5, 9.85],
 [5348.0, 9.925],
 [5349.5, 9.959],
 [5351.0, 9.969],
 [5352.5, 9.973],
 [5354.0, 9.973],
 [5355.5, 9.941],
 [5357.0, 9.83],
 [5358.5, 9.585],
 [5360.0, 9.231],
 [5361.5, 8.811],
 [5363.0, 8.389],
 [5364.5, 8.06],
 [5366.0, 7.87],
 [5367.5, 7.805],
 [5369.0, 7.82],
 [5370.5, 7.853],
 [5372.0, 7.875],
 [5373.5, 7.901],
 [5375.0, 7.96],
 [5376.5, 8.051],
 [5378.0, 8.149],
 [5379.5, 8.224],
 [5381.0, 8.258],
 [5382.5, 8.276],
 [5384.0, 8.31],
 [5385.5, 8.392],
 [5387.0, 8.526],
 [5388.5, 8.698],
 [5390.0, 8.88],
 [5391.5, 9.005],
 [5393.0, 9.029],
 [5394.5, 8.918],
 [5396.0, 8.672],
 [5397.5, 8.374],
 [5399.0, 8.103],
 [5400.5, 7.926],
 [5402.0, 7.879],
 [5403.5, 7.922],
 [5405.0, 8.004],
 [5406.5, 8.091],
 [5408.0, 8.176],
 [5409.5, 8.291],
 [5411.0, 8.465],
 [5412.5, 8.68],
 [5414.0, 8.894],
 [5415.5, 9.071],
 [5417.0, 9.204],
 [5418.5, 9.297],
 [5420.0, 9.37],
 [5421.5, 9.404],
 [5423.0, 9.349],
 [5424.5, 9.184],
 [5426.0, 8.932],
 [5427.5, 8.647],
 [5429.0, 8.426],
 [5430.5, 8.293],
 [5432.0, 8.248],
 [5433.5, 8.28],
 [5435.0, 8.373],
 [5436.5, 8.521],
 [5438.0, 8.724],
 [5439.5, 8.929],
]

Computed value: 1.0 A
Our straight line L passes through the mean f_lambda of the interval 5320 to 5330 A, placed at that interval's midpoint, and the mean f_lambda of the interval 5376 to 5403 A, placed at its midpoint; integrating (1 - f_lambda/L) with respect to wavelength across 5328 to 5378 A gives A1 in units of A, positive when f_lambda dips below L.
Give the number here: -2.91 A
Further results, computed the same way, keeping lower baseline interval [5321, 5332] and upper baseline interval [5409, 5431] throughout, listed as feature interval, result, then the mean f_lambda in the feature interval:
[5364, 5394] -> 1.5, 8.25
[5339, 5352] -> -1.8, 9.69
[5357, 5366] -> -0.2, 8.82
